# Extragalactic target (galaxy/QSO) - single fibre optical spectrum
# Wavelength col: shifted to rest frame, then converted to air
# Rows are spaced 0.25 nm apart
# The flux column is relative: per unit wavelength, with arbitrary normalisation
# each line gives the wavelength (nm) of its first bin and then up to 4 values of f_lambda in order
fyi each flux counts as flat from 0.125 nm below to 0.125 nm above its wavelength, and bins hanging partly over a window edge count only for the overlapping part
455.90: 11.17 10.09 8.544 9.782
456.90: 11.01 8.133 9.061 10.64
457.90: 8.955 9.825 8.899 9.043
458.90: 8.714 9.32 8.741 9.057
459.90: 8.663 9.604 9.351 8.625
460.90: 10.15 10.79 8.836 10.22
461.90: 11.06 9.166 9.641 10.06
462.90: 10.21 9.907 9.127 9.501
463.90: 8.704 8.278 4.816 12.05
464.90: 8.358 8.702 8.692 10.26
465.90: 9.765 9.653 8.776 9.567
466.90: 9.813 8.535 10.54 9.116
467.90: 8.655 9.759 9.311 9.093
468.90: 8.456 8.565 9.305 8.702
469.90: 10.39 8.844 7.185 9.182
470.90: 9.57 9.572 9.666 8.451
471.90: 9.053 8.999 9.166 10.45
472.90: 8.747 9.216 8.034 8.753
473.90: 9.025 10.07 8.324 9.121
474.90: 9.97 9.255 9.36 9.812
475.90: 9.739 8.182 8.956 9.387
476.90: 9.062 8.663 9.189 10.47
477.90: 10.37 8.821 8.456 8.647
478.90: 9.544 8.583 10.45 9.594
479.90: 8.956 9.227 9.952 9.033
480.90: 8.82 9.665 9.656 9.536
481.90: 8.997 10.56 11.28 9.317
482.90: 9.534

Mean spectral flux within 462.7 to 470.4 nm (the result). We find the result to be 9.16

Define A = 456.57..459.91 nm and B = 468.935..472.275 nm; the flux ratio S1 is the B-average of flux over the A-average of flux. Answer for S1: 1.0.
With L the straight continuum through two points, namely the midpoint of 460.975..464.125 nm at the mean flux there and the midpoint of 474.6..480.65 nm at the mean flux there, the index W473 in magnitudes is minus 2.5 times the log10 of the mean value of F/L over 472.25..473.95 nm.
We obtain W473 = 0.045 mag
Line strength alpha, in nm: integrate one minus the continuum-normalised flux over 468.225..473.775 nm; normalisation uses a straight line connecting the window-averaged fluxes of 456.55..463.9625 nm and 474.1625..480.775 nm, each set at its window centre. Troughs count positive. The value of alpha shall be 0.19 nm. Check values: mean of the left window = 9.5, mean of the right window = 9.29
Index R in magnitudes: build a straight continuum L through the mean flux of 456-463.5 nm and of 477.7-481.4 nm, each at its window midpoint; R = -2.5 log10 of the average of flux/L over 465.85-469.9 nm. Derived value 0.02 mag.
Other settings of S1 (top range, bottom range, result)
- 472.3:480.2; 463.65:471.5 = 1.02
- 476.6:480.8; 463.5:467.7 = 1.02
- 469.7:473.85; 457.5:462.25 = 0.96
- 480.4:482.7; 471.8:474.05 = 1.07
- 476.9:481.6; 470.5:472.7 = 1.01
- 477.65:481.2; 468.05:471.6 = 1.03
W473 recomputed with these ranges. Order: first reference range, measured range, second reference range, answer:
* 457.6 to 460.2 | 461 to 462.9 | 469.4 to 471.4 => -0.09 mag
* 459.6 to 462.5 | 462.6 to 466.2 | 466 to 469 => 0.03 mag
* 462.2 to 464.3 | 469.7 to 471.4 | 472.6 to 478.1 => 0.02 mag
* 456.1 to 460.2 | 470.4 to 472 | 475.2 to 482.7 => 0.03 mag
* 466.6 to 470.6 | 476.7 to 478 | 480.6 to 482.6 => 0.00 mag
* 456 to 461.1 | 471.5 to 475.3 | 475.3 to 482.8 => 0.03 mag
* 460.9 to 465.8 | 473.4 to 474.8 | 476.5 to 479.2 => 0.03 mag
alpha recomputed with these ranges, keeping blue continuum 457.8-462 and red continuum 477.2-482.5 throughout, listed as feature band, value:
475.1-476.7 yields 0.04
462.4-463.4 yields -0.05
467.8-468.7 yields 0.02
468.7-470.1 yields 0.06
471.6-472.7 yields 0.03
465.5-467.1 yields -0.02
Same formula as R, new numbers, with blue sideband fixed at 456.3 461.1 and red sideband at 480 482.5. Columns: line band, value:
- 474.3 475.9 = 0.02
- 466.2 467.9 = 0.01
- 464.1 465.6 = 0.10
